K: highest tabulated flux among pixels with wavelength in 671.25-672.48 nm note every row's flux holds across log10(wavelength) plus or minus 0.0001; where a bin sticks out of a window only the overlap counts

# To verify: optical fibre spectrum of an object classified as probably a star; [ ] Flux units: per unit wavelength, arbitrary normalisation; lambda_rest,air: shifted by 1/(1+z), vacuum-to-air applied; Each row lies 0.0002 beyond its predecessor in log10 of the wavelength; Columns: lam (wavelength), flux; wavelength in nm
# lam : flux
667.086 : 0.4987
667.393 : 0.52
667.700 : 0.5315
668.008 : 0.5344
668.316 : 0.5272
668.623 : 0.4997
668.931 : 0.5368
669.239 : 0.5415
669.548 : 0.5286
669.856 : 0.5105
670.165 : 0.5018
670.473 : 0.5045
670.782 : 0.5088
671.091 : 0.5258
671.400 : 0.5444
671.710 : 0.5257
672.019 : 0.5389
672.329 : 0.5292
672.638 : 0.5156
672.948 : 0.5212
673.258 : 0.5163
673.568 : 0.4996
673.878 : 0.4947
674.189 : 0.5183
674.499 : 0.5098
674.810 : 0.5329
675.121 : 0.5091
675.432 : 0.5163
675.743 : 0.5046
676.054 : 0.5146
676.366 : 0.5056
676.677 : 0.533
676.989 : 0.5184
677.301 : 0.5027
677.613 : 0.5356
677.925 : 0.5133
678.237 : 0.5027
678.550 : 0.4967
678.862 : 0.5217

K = 0.5444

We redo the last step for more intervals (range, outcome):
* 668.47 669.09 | 0.5368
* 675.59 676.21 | 0.5146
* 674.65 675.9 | 0.5329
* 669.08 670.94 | 0.5415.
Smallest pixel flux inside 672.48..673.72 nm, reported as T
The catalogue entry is 0.4996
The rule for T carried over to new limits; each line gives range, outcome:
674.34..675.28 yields 0.5091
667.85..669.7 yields 0.4997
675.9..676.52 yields 0.5056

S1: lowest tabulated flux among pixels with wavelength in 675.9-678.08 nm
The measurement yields 0.5027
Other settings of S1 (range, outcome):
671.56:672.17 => 0.5257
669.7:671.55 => 0.5018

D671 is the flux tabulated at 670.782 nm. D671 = 0.5088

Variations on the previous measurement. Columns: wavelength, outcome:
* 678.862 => 0.5217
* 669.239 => 0.5415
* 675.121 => 0.5091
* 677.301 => 0.5027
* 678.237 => 0.5027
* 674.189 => 0.5183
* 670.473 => 0.5045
